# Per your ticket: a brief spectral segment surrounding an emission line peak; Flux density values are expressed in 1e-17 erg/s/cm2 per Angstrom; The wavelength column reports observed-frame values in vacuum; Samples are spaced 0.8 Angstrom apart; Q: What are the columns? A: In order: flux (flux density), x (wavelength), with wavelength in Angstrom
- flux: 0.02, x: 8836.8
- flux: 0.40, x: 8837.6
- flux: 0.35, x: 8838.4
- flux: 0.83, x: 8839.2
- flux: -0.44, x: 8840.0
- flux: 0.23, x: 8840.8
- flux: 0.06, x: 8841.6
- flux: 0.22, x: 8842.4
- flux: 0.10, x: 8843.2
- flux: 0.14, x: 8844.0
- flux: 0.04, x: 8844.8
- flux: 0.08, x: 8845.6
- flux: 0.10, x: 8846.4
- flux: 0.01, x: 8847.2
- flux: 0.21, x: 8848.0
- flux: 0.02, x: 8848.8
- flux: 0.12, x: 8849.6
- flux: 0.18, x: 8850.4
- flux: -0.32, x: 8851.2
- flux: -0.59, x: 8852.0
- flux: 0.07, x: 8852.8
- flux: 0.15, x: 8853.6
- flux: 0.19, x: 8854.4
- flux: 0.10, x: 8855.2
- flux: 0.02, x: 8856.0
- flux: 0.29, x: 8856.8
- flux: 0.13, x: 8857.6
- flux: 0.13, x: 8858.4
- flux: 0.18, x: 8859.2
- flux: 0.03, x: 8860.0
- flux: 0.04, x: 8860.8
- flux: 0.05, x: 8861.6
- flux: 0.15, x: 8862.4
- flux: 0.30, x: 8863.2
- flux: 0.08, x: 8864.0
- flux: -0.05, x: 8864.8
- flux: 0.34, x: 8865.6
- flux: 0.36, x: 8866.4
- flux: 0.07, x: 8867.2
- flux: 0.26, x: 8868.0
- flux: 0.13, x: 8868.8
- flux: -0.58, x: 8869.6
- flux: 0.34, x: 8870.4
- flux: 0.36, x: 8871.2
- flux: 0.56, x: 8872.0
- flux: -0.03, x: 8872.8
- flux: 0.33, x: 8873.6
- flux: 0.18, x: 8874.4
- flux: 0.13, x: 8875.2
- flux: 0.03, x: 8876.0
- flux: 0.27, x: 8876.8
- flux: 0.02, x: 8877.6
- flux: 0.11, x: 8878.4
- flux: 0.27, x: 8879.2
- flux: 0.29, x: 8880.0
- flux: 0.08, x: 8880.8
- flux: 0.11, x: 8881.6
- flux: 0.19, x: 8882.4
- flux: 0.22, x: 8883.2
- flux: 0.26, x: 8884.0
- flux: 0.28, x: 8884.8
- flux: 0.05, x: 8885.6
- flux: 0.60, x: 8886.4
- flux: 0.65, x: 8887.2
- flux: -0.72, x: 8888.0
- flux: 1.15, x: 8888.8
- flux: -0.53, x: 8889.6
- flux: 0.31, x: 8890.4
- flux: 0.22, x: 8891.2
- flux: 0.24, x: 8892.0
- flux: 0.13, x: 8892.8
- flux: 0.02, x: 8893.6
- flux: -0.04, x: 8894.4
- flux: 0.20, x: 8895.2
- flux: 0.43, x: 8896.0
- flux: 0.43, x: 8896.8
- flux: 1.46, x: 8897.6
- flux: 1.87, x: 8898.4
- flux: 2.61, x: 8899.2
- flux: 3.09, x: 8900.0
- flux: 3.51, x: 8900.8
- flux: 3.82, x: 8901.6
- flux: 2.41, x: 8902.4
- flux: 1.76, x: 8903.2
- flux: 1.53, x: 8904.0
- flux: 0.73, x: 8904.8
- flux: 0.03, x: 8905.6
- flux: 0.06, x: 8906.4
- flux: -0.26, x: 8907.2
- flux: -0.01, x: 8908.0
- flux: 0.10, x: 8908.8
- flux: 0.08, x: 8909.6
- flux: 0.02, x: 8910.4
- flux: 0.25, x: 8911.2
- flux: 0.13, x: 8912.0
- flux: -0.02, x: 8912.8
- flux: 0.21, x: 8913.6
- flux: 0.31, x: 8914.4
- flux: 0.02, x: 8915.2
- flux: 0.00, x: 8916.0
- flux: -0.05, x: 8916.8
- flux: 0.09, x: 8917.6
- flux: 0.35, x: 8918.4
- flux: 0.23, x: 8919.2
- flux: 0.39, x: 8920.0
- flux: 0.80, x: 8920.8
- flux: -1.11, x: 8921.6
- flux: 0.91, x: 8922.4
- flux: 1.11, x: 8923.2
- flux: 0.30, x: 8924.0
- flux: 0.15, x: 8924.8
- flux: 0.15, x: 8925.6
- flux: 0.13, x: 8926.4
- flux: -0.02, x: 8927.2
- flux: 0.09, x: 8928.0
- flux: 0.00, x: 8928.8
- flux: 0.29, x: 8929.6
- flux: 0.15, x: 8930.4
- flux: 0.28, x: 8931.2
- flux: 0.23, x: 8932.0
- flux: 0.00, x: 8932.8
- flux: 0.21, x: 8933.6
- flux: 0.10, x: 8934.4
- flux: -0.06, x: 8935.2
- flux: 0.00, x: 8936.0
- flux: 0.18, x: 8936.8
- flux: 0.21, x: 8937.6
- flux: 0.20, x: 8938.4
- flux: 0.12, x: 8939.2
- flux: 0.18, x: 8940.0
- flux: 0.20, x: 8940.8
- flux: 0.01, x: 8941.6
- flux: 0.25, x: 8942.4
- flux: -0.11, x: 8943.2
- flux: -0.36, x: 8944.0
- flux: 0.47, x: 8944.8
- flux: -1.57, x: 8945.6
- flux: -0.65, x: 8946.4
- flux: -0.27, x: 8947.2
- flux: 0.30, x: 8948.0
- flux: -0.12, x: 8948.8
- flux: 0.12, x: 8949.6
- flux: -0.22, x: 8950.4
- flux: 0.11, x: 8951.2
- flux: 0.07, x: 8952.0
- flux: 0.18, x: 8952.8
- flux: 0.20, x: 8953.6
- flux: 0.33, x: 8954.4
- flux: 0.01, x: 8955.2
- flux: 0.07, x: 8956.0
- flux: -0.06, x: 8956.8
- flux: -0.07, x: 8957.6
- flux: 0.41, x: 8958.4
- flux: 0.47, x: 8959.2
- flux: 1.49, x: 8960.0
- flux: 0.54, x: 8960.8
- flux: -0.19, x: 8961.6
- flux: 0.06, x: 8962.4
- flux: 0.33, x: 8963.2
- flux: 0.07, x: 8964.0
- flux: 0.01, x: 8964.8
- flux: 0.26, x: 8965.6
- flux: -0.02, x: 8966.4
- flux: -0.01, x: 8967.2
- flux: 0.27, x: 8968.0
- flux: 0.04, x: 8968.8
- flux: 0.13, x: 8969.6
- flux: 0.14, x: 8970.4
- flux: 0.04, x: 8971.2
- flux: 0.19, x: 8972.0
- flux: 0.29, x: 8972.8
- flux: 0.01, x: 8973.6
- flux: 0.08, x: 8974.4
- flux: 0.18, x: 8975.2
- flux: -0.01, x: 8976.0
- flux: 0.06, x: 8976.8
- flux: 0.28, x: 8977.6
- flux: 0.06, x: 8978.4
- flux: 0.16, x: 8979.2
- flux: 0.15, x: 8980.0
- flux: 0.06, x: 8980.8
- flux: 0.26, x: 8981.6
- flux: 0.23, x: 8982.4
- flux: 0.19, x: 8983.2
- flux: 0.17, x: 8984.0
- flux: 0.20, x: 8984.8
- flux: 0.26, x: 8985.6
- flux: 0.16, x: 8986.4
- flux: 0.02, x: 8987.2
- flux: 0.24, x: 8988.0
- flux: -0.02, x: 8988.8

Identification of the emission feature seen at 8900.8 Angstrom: H-beta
